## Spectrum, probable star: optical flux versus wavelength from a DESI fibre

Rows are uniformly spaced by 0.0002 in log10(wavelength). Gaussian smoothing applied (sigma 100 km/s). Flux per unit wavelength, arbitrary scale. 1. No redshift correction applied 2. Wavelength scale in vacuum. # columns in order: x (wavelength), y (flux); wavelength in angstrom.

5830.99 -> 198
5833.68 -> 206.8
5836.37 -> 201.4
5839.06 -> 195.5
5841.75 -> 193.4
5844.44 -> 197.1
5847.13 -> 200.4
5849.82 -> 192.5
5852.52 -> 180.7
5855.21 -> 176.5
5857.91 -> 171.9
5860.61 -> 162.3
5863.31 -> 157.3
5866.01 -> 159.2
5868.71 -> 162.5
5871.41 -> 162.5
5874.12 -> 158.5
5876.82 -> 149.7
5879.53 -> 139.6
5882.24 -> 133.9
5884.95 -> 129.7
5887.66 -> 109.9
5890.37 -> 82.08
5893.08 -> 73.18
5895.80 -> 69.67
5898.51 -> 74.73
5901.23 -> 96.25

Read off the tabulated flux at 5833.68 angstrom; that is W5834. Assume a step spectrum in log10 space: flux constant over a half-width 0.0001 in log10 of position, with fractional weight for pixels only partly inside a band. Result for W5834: 206.8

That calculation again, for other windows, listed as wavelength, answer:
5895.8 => 69.67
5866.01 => 159.2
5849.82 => 192.5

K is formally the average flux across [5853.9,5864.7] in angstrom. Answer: 167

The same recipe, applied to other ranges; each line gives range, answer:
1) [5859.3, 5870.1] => 160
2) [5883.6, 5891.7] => 107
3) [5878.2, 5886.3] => 134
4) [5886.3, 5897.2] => 83.7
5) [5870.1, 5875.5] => 160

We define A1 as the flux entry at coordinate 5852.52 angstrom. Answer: 180.7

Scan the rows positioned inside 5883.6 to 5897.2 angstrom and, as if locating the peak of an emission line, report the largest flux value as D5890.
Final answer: 129.7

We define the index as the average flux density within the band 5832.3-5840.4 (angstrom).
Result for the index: 201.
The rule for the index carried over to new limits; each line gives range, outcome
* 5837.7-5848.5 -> 197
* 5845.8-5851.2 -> 196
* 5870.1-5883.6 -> 149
